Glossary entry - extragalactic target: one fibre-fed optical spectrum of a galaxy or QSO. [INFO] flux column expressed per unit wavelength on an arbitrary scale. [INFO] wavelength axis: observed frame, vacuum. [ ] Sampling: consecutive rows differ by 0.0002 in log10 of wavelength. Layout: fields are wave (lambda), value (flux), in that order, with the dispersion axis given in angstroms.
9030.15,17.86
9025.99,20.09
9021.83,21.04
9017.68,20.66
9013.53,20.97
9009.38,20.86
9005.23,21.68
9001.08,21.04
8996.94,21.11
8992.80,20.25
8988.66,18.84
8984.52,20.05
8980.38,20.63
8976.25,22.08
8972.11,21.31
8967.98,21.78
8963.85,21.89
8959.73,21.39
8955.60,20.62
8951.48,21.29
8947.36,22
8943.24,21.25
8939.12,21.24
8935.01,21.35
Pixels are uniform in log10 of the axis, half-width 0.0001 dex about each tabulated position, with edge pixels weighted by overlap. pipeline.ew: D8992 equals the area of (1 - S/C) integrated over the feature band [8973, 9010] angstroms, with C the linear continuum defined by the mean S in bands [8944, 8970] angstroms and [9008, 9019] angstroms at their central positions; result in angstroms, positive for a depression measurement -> 0.6 angstroms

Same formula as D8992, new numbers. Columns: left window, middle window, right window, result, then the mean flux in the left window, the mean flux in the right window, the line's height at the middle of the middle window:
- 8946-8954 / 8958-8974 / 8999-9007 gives -0.1 angstroms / 21.6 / 21.3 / 21.5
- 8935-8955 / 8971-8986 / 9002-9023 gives 0.1 angstroms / 21.4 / 21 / 21.2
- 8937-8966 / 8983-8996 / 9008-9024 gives 0.8 angstroms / 21.4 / 20.9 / 21.1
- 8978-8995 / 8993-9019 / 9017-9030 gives -1.2 angstroms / 20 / 20.2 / 20.1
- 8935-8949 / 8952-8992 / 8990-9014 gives 0.5 angstroms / 21.5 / 20.9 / 21.2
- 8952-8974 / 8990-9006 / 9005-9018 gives 0.2 angstroms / 21.4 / 21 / 21.1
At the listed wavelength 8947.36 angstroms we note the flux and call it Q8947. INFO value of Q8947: 22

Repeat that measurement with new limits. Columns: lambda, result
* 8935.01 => 21.35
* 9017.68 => 20.66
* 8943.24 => 21.25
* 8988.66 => 18.84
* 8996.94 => 21.11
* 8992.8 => 20.25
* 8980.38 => 20.63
